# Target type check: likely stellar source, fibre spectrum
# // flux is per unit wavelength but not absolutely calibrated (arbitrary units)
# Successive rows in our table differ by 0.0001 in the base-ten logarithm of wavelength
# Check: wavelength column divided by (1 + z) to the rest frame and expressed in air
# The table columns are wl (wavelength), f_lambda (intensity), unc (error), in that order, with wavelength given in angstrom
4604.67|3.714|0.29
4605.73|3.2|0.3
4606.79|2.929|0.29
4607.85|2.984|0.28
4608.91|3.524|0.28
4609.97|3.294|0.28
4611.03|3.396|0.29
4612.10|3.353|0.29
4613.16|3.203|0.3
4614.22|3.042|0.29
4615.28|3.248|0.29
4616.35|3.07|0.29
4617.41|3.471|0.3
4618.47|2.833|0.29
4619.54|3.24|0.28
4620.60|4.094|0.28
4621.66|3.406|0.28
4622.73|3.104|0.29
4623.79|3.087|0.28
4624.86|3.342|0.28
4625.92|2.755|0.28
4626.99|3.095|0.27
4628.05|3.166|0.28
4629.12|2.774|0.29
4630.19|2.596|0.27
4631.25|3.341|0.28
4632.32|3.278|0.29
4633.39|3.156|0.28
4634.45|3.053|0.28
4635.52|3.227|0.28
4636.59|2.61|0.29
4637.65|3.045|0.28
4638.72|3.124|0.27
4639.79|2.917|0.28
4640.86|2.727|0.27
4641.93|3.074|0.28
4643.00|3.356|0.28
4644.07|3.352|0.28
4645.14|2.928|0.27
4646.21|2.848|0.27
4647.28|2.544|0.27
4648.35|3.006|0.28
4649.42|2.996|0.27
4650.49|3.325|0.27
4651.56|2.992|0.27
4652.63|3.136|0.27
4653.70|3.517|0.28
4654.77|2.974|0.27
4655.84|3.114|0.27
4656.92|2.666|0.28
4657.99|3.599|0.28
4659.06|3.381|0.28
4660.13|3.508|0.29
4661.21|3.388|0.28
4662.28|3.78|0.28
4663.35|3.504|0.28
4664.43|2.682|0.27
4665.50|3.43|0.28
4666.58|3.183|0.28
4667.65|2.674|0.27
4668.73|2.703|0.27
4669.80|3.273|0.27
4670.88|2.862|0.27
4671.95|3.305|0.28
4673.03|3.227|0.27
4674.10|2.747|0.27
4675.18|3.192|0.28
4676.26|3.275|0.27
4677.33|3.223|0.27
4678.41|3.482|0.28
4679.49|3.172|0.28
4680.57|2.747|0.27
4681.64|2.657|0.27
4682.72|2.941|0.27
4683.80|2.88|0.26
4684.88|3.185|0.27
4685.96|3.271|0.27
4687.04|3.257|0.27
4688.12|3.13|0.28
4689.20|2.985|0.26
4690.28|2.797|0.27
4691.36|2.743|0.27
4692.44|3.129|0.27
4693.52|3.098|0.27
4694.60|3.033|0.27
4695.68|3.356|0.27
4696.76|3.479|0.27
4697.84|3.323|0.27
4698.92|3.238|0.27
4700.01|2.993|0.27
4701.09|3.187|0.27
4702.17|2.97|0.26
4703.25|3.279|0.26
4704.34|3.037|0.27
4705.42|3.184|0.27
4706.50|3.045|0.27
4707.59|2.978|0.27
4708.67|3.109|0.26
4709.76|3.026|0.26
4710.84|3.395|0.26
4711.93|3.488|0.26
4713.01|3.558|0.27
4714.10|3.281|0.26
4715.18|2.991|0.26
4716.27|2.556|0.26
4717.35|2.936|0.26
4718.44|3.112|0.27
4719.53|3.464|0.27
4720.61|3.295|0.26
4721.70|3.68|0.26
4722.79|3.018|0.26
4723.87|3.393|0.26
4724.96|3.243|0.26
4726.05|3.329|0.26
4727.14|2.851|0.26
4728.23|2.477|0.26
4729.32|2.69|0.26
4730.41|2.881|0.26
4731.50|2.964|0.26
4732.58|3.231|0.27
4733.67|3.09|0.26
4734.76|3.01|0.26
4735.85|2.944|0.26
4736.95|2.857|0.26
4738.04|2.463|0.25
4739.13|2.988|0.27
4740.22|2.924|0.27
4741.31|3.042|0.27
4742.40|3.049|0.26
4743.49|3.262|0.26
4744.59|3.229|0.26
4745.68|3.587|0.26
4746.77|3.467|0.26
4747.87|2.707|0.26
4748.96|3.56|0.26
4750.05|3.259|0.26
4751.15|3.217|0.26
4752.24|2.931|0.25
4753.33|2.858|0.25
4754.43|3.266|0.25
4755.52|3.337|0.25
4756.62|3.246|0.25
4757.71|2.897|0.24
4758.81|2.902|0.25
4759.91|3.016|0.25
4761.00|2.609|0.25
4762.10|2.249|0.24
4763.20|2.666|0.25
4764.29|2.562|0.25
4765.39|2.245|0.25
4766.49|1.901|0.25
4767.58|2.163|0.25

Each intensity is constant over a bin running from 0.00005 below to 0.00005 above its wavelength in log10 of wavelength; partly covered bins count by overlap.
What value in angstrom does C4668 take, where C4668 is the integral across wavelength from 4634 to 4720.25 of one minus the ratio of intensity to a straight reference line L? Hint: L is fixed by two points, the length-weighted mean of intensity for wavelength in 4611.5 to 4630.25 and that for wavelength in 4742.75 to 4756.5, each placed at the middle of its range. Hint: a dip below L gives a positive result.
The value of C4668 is 2.2 angstrom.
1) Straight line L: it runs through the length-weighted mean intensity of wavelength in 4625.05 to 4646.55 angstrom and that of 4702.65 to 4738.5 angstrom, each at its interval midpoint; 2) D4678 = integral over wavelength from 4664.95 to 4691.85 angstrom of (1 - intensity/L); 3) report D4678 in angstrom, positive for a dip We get 0.0 angstrom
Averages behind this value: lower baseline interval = 3.03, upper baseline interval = 3.09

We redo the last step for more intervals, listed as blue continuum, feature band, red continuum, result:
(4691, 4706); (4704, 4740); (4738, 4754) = 0.7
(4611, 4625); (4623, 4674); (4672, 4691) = 1.2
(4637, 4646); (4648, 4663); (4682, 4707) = -0.9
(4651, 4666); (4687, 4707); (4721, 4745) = 0.2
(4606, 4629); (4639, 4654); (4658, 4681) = 0.7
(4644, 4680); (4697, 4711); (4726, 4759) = -0.2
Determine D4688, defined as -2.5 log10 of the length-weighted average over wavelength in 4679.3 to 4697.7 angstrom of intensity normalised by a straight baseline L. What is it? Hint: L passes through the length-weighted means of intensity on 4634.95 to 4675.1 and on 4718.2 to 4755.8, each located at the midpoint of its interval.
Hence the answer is 0.02 mag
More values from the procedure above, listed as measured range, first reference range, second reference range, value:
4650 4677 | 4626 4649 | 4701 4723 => -0.04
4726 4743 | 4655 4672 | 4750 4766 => 0.01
